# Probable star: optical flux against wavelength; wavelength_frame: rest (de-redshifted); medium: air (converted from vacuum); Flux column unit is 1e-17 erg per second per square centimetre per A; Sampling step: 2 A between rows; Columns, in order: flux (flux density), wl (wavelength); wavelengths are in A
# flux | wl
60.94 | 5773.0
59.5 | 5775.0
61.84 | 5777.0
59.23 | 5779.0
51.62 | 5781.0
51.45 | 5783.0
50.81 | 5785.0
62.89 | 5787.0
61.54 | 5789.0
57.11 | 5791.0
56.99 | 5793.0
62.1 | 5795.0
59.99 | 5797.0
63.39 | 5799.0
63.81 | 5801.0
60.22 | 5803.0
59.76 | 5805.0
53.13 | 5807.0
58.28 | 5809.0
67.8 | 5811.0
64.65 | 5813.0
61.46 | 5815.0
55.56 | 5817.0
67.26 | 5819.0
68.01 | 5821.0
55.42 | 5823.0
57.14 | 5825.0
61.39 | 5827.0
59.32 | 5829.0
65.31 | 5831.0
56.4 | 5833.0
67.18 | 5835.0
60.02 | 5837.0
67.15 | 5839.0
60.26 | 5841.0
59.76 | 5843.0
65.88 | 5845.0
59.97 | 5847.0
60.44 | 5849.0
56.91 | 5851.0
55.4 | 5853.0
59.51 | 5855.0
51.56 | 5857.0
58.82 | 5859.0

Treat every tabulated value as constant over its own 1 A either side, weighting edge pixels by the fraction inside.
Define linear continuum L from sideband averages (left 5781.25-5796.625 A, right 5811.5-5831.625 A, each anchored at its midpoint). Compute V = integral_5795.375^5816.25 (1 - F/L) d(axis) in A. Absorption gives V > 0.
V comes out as -0.6 A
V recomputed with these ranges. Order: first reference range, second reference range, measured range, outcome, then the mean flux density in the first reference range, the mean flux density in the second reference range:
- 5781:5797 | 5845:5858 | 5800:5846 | -3.1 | 57.3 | 58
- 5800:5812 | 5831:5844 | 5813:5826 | 0.0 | 60.5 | 62.1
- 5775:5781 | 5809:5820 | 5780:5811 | 1.2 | 58.9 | 62.9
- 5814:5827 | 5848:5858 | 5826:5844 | -0.9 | 60.9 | 56.8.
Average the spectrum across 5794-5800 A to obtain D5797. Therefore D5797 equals 61.8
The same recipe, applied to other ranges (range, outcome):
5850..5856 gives 57.3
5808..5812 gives 63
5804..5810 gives 57.1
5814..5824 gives 61.5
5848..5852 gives 58.7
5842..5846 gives 62.8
